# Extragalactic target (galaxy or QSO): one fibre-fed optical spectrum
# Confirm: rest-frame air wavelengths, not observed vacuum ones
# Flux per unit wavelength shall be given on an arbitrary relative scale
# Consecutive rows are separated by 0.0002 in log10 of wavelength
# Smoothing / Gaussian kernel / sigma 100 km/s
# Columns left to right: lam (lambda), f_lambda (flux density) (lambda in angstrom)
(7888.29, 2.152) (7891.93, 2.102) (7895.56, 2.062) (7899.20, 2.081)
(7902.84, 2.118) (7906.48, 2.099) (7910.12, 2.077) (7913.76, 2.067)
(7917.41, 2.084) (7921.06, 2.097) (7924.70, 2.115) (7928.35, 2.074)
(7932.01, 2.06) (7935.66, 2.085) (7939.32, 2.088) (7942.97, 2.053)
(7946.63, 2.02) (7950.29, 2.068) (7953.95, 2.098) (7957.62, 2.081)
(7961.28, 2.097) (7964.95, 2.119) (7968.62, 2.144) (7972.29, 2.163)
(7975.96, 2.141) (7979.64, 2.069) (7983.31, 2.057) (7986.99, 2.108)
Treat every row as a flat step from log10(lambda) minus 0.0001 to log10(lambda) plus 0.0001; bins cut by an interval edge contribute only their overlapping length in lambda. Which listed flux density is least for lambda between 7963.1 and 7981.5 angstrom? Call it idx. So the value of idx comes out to 2.069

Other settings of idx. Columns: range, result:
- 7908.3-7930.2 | 2.067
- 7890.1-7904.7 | 2.062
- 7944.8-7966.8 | 2.02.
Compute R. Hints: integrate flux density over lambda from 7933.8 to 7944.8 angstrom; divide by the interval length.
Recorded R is 2.08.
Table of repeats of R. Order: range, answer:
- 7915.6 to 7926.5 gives 2.1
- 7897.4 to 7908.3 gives 2.1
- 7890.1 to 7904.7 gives 2.09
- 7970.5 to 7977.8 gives 2.15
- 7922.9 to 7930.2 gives 2.09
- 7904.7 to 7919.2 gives 2.08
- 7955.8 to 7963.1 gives 2.09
